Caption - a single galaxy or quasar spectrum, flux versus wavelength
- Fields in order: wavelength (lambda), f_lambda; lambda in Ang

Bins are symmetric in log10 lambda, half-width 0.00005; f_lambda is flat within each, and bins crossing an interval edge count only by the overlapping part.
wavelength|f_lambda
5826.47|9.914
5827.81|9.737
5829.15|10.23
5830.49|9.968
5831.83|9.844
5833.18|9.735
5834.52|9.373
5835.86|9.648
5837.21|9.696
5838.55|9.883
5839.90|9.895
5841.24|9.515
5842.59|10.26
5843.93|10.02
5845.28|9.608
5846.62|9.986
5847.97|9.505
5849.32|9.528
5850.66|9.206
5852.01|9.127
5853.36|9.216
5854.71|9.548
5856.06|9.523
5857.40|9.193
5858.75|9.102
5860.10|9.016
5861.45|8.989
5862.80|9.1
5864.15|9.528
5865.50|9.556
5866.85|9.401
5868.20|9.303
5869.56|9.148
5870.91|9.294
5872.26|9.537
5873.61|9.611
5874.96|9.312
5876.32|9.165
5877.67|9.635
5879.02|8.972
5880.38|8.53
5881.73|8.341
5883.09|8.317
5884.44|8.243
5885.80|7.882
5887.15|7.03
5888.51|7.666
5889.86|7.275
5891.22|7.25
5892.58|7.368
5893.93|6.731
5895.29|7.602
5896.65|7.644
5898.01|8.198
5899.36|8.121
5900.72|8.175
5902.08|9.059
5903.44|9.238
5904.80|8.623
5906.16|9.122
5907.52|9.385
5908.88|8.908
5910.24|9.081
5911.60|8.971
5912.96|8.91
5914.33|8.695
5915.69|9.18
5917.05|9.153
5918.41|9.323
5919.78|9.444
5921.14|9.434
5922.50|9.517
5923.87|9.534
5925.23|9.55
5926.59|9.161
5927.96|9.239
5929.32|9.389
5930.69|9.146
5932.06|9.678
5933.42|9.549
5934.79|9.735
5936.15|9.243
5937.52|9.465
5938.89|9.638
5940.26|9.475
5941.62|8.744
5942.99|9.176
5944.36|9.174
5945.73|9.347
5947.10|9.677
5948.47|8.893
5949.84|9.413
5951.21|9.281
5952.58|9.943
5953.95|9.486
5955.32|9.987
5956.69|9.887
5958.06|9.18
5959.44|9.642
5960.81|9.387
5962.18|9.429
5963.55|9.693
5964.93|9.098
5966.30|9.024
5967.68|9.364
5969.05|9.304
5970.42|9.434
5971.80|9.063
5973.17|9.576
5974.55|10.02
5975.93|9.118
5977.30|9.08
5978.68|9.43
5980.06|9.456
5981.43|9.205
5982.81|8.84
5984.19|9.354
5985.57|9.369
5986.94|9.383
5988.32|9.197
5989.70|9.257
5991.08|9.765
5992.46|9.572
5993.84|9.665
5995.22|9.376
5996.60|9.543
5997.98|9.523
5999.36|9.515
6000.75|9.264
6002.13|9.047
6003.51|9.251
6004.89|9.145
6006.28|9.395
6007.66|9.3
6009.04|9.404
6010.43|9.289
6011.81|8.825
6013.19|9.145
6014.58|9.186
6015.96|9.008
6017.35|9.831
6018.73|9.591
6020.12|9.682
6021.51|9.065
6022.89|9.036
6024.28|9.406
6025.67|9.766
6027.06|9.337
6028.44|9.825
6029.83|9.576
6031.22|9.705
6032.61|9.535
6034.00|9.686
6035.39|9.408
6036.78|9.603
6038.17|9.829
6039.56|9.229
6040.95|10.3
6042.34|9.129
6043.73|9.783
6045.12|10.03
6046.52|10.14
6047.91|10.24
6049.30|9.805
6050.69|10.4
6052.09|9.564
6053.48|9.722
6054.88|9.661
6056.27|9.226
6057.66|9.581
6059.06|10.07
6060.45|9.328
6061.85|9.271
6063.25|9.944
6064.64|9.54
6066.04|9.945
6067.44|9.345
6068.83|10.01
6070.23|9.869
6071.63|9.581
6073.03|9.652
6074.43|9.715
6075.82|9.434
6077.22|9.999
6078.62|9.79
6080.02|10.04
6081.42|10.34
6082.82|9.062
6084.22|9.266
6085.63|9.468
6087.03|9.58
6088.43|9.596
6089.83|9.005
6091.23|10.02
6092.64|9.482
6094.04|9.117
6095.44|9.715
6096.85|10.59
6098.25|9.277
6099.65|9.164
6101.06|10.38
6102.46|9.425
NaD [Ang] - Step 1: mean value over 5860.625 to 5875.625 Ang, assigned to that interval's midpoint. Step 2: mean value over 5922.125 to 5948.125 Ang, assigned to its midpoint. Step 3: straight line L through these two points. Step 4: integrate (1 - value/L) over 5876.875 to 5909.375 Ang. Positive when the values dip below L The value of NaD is 3.9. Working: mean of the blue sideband 9.34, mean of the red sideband 9.38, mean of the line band 8.22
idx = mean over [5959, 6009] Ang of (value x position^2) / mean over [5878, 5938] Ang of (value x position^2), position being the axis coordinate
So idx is 1.1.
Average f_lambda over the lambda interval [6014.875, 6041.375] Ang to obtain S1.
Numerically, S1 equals 9.54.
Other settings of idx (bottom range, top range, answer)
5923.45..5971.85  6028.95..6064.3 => 1.07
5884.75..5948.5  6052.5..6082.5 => 1.16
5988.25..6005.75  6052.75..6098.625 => 1.05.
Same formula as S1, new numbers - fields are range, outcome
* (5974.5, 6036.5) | 9.38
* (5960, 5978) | 9.36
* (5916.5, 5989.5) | 9.38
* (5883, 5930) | 8.59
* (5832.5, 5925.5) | 8.99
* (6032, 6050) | 9.75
